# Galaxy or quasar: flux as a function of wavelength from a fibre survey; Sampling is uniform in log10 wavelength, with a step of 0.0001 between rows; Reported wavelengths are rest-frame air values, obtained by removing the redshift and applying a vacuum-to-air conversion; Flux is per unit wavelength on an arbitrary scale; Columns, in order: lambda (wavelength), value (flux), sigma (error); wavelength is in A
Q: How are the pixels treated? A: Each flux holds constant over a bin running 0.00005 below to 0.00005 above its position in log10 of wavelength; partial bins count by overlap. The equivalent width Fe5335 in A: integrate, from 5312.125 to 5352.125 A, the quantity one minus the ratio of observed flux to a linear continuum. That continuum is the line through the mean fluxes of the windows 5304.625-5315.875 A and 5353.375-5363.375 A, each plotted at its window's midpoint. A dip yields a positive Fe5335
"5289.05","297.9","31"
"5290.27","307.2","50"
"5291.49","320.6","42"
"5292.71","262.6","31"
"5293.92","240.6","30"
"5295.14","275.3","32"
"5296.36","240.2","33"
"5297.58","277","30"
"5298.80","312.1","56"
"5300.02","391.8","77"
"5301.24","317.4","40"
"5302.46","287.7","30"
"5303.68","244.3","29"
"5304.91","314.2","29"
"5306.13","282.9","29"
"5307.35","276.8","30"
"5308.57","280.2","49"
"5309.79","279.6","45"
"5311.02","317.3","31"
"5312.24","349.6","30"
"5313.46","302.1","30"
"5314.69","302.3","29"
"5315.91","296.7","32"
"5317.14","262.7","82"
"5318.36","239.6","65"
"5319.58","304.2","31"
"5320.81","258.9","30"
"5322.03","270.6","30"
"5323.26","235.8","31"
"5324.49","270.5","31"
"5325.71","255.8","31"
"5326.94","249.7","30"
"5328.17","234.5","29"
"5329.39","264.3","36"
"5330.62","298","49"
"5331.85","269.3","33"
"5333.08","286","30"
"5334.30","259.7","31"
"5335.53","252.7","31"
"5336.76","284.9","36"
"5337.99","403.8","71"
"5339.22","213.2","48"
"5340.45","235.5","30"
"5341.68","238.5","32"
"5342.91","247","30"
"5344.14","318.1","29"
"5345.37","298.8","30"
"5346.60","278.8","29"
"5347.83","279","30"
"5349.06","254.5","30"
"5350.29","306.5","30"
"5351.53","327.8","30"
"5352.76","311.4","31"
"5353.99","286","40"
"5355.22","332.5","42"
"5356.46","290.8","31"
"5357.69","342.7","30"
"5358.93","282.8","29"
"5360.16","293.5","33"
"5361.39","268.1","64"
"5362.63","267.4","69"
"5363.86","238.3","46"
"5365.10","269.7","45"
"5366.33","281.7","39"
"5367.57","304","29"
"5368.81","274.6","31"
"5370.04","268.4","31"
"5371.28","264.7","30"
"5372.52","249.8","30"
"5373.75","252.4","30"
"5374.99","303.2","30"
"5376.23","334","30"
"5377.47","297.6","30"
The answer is 2.87 A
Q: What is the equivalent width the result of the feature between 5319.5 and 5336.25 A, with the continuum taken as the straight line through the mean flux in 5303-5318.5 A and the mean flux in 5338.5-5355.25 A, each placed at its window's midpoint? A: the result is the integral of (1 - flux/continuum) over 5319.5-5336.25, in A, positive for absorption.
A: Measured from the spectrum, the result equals 1.2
